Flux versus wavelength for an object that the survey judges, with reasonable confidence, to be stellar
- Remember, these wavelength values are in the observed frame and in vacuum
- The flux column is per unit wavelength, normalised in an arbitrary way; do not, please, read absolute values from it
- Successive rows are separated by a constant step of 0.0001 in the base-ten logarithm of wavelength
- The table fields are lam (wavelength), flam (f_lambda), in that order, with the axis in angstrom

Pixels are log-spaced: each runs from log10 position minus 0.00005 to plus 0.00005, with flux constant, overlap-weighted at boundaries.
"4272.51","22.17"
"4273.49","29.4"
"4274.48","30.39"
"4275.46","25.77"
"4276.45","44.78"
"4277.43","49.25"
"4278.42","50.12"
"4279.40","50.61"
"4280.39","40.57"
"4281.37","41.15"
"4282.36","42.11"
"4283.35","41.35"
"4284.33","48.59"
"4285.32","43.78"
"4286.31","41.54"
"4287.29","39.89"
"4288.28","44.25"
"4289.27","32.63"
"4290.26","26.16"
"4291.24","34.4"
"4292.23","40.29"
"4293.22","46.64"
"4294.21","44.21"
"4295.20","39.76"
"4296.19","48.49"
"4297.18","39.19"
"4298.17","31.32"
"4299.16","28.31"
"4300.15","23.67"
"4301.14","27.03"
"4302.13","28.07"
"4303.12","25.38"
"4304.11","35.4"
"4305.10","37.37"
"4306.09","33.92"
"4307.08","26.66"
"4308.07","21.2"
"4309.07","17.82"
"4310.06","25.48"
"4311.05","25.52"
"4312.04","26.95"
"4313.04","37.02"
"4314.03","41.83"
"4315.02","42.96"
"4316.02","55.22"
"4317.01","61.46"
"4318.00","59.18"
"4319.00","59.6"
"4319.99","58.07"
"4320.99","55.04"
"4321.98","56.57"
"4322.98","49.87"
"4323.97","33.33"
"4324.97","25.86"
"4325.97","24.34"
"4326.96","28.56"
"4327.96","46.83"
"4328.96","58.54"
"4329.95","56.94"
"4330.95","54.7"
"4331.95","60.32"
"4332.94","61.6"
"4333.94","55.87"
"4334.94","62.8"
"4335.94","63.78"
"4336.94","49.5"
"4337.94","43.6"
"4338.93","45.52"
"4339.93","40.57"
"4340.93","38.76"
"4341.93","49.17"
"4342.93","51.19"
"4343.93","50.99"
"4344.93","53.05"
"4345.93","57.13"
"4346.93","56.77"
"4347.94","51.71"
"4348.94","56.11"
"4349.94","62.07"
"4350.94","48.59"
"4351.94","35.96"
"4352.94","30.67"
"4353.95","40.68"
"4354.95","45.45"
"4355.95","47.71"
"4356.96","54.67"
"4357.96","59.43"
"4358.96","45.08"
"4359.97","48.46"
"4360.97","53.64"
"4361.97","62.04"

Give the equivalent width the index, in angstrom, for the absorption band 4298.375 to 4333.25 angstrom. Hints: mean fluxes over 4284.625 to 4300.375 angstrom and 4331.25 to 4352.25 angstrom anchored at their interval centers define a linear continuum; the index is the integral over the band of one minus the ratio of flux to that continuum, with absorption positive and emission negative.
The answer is 4.0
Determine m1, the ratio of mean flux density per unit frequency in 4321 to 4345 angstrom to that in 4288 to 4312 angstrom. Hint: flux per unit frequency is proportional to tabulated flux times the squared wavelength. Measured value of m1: 1.52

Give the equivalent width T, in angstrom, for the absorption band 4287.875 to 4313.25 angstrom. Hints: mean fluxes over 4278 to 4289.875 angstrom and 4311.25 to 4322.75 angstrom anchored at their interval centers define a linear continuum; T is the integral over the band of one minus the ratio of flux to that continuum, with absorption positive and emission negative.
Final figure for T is 7.5 angstrom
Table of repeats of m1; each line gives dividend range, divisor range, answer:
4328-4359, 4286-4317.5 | 1.48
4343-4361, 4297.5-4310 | 1.81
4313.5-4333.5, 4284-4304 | 1.38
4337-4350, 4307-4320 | 1.28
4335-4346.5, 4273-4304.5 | 1.35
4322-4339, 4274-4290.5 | 1.21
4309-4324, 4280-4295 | 1.13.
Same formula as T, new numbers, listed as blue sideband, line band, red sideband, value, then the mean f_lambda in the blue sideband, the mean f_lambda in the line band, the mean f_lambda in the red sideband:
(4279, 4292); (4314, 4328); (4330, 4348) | 0.5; 40.5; 46.7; 52.7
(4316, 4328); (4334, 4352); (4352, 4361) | -1.9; 46.9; 51.4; 46.4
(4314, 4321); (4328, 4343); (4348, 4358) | -0.4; 54.9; 52.7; 47.8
